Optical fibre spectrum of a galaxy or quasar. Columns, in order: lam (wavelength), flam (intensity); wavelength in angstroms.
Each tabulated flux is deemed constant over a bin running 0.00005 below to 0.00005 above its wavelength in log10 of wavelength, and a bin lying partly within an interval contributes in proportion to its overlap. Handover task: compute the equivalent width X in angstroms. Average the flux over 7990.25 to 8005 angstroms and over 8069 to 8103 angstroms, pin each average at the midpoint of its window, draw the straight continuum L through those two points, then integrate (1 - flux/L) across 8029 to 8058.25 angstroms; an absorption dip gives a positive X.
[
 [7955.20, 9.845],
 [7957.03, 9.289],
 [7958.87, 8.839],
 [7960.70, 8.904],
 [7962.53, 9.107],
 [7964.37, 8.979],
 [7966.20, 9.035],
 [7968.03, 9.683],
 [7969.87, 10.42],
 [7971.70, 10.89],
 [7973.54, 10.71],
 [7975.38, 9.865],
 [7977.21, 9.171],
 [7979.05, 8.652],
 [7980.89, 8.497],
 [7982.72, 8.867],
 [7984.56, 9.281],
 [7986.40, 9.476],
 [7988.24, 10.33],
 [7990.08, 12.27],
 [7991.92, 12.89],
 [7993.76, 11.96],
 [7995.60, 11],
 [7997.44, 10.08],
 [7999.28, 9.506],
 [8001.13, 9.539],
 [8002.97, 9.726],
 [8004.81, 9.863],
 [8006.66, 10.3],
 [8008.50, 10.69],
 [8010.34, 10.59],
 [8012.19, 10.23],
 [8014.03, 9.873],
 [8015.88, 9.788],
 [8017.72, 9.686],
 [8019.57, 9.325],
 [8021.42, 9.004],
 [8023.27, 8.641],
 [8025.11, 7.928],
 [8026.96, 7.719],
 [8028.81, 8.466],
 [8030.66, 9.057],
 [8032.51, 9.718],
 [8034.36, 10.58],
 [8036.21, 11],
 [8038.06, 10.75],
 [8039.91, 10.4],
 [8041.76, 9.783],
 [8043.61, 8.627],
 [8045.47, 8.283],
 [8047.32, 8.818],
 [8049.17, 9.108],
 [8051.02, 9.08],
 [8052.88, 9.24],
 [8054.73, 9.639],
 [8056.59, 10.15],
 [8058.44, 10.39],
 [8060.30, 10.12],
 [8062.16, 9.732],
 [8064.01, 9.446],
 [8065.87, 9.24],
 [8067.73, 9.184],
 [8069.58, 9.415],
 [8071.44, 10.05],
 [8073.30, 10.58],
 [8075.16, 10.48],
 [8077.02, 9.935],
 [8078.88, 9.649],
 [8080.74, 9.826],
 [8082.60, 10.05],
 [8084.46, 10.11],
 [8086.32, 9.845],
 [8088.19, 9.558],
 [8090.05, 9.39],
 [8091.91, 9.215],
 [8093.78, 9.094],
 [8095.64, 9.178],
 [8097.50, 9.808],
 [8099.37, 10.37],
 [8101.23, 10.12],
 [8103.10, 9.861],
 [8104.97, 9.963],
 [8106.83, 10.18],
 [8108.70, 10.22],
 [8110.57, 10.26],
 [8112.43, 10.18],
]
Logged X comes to 1.8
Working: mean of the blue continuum 10.7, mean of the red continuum 9.82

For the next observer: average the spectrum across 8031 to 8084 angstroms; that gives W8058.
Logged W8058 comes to 9.76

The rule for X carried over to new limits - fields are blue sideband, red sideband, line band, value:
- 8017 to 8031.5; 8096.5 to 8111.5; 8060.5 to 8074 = -0.31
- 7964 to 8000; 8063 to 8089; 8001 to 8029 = 1.45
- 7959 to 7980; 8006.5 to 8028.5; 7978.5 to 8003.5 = -1.79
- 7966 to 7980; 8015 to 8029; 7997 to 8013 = -1.53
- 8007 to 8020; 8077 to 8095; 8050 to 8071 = 0.39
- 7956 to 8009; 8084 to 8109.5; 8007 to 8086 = 1.61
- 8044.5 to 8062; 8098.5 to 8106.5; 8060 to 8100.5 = 0.22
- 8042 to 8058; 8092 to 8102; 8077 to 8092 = -0.33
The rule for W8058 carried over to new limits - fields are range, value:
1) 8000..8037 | 9.58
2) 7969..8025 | 10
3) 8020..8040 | 9.34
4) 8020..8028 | 8.38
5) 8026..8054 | 9.38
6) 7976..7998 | 10.2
